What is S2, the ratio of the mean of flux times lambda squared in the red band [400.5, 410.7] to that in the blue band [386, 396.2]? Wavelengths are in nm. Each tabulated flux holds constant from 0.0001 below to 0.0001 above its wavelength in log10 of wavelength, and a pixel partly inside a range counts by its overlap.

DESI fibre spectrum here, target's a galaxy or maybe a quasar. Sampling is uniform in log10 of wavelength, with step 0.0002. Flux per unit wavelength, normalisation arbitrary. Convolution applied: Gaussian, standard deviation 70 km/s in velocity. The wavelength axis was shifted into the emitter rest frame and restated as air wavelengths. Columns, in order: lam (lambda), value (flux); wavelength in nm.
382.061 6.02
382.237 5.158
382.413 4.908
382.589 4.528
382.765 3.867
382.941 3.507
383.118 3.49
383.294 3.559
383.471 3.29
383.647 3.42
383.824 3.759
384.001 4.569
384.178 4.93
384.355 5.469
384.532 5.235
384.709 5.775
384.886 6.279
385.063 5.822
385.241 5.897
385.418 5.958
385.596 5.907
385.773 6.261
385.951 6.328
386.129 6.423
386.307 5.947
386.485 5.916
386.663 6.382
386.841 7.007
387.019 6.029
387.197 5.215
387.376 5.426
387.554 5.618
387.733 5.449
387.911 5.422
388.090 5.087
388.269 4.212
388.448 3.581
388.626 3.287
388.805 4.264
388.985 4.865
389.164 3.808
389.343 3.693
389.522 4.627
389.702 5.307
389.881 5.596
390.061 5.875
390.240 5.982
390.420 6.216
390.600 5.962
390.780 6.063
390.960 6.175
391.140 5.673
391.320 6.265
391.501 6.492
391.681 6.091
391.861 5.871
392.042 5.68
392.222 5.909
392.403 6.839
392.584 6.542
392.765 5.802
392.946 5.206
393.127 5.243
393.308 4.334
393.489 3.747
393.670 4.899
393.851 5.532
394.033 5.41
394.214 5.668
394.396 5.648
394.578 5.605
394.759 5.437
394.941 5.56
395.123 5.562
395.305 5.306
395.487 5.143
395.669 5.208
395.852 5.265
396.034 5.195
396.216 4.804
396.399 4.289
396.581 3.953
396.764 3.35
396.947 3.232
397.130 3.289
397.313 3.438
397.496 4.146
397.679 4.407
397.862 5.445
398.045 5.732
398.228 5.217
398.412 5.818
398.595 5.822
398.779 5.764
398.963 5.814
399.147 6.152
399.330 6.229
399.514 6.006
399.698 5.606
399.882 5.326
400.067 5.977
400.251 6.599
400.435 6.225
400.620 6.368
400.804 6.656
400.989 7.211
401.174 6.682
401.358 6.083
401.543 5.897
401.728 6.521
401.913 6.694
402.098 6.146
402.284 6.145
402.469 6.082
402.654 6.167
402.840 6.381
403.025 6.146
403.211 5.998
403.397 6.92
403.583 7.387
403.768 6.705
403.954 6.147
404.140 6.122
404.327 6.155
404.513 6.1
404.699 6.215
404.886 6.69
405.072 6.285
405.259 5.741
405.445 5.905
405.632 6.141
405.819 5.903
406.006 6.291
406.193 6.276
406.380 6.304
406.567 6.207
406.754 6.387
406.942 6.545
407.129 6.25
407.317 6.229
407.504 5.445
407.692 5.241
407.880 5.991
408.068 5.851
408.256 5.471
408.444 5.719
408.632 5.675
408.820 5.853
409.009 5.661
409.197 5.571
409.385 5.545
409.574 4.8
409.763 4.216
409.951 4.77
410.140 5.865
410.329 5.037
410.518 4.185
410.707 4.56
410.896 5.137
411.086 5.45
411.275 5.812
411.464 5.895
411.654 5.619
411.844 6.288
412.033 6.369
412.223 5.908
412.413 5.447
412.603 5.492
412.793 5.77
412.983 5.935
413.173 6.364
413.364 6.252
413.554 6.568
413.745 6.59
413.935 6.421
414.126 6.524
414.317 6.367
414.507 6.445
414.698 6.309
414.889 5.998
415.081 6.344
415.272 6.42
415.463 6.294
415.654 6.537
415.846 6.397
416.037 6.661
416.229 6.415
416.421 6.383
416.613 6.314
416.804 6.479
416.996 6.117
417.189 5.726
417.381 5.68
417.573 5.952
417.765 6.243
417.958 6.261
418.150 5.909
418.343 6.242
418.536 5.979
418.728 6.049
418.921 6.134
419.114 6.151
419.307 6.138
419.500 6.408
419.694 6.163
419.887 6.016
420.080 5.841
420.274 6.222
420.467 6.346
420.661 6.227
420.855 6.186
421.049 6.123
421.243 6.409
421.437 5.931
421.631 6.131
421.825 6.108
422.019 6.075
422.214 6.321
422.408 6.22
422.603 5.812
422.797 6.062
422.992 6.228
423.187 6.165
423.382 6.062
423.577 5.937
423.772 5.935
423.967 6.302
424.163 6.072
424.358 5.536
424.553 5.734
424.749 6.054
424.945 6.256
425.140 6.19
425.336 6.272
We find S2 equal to 1.2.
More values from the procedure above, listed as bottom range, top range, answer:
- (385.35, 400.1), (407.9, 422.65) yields 1.25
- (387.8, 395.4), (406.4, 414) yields 1.17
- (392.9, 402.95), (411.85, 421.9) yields 1.24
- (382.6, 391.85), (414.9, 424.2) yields 1.38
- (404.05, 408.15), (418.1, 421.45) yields 1.08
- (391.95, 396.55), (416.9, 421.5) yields 1.29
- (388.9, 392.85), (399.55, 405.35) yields 1.17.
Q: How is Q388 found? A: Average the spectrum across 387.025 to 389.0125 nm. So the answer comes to 4.81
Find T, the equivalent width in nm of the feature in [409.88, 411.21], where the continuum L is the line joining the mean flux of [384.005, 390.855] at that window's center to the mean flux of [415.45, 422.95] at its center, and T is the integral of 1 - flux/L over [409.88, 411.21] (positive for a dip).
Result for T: 0.21 nm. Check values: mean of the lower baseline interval 5.44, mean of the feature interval 5.02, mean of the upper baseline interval 6.17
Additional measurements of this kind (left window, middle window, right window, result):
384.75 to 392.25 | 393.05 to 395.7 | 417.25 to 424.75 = 0.21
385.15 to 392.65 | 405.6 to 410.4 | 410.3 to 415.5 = 0.10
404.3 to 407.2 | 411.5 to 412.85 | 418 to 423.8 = 0.07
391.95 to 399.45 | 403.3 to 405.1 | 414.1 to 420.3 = -0.29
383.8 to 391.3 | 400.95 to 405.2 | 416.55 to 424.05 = -0.45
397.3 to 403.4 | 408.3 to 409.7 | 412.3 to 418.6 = 0.13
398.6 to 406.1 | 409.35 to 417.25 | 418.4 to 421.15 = 0.34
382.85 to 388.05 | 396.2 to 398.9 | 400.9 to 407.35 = 0.63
